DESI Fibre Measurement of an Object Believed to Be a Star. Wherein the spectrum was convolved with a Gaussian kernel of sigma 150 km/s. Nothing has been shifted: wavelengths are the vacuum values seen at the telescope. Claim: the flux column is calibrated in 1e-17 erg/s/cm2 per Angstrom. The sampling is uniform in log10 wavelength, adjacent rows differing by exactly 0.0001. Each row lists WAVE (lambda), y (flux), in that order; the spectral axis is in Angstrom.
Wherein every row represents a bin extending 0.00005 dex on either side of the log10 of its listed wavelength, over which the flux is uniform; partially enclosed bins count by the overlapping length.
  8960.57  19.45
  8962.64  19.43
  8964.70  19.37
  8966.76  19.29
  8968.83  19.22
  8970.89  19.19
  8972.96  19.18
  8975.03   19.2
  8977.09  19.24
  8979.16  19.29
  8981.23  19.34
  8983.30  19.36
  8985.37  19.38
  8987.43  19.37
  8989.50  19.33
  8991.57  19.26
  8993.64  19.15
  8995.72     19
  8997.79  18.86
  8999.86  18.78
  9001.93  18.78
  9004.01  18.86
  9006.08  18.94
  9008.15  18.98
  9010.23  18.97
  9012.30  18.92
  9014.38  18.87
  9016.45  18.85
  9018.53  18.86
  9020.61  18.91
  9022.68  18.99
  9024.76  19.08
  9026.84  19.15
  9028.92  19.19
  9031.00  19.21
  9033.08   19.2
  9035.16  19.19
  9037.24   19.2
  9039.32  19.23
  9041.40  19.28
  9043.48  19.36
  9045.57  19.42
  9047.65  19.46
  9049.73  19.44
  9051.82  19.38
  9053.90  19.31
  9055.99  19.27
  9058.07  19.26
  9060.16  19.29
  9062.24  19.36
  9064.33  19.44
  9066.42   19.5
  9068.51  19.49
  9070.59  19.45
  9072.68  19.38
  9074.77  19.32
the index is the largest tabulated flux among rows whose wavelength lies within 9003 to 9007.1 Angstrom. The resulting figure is 18.94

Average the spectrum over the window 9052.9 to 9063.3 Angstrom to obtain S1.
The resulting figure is 19.3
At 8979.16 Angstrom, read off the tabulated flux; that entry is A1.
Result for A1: 19.29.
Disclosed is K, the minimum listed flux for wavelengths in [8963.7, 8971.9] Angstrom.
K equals 19.19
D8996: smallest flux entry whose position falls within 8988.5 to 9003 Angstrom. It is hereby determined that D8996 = 18.78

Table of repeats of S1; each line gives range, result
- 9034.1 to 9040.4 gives 19.2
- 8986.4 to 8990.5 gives 19.4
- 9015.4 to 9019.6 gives 18.9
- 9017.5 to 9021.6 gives 18.9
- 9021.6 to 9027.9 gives 19.1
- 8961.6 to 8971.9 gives 19.3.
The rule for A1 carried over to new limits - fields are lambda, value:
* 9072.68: 19.38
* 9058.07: 19.26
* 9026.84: 19.15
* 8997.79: 18.86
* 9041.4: 19.28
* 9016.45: 18.85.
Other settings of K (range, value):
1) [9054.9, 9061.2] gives 19.26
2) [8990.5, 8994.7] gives 19.15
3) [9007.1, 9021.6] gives 18.85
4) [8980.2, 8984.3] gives 19.34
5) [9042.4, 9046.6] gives 19.36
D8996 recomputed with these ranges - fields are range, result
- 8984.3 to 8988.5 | 19.37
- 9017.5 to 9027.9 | 18.86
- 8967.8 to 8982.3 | 19.18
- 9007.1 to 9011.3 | 18.97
